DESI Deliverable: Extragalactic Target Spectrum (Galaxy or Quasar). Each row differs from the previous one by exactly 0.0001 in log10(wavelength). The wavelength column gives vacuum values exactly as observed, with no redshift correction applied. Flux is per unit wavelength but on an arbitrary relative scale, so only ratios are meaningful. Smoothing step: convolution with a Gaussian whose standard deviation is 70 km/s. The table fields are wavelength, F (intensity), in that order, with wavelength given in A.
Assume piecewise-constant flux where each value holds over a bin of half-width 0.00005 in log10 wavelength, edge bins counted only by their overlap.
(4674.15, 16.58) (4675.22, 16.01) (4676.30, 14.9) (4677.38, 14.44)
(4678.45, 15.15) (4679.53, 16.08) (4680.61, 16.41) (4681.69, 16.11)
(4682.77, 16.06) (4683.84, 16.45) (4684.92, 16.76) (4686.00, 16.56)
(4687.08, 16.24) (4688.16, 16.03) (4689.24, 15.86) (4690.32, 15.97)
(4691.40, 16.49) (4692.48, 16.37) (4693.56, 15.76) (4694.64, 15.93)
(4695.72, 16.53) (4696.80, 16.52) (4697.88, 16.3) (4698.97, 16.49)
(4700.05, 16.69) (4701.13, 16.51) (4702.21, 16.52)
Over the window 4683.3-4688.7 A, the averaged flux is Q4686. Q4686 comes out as 16.4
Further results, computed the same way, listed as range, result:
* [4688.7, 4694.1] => 16.1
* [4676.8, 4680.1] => 15.2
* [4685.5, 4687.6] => 16.4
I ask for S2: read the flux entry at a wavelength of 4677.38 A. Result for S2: 14.44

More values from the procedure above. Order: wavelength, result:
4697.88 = 16.3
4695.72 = 16.53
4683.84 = 16.45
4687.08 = 16.24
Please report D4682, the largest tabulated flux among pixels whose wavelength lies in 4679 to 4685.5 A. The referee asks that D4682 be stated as 16.76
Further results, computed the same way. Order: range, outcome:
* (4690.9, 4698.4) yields 16.53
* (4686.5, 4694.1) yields 16.49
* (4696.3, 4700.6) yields 16.69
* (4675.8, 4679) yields 15.15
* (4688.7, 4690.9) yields 15.97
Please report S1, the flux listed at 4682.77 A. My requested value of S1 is 16.06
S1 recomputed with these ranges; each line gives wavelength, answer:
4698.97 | 16.49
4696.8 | 16.52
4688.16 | 16.03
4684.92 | 16.76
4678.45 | 15.15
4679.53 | 16.08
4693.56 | 15.76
